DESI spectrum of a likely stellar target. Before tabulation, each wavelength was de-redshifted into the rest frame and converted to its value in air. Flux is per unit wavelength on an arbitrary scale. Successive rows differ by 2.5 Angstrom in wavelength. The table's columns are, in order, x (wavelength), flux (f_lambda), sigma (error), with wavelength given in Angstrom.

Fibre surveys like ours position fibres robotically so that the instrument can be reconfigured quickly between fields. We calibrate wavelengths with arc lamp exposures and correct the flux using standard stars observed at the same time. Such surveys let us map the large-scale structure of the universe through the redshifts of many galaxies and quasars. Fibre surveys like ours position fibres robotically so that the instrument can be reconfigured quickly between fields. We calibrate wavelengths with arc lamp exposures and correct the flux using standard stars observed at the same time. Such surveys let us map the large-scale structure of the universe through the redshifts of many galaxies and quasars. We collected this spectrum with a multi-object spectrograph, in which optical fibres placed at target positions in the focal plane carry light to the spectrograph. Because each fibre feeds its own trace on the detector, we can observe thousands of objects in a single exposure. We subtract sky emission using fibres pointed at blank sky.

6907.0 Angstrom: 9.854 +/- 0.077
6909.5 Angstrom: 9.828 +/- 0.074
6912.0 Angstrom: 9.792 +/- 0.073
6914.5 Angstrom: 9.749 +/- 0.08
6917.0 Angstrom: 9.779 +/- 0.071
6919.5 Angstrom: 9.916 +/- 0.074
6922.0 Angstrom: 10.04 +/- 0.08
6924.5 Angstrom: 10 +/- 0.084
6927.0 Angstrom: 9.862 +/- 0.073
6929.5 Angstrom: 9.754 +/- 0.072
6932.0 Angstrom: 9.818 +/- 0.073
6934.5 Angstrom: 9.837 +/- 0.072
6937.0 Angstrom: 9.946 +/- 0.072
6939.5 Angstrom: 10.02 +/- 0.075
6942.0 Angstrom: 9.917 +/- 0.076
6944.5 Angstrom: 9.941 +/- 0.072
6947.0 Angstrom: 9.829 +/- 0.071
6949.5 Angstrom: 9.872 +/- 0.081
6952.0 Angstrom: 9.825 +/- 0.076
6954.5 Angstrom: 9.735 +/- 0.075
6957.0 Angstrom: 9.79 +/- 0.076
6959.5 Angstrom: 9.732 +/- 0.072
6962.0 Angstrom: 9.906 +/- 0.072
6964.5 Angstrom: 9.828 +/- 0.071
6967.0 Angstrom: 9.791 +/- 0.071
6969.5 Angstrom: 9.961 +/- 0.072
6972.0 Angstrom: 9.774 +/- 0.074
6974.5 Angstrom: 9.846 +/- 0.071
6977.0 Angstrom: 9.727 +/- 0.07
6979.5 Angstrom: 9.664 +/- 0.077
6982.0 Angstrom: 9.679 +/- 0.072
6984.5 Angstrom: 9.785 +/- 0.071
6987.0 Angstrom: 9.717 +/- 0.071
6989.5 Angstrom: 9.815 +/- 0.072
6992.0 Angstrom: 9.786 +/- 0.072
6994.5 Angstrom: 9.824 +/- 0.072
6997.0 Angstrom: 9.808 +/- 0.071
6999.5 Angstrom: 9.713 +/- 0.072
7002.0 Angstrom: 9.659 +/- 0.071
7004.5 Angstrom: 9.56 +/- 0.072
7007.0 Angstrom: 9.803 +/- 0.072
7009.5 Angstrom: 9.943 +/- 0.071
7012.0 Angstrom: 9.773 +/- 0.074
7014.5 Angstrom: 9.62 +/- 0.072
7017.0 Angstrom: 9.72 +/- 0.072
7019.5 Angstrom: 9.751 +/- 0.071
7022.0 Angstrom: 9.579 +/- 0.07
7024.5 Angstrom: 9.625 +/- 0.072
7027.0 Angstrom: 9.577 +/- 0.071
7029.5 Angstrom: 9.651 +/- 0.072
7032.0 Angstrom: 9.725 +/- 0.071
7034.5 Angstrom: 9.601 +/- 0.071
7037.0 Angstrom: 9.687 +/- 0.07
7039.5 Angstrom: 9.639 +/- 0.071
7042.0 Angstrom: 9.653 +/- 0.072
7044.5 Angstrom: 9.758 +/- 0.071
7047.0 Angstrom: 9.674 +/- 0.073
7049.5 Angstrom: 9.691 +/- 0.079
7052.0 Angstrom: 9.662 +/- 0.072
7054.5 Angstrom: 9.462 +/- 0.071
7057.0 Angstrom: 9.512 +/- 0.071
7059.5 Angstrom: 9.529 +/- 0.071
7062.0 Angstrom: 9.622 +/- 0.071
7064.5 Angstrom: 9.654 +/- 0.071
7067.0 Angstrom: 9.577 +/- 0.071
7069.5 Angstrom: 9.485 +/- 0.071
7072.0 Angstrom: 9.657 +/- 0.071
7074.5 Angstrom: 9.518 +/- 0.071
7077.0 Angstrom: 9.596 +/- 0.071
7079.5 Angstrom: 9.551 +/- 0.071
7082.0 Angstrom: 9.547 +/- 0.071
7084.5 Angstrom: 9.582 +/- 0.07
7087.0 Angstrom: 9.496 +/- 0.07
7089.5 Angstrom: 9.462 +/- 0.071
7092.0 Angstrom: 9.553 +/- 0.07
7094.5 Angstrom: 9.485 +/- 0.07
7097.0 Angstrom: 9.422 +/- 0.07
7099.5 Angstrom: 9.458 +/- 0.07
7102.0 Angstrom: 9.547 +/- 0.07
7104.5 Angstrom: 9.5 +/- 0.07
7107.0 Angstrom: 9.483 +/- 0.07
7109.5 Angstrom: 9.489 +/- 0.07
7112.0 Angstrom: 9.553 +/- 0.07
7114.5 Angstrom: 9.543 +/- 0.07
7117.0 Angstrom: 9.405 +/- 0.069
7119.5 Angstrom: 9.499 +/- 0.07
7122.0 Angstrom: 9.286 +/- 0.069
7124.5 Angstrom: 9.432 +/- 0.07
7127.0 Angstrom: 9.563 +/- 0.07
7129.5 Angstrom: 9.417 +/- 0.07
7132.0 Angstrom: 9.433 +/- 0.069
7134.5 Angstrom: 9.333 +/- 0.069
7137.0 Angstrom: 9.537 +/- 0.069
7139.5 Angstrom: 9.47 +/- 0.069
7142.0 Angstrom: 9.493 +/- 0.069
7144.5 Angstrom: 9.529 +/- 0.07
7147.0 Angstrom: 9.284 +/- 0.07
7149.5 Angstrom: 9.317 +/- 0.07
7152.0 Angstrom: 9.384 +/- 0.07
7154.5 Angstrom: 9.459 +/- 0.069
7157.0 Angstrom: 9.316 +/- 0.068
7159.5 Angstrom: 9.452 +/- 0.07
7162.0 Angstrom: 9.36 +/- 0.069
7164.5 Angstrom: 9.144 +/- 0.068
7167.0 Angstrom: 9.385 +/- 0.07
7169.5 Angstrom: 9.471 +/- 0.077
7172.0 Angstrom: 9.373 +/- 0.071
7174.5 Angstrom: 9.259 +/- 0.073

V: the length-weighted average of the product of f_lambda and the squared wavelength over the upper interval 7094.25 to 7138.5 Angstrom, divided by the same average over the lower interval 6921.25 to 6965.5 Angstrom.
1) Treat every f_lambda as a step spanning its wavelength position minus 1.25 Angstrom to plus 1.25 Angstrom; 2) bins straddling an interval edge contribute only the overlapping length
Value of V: 1.01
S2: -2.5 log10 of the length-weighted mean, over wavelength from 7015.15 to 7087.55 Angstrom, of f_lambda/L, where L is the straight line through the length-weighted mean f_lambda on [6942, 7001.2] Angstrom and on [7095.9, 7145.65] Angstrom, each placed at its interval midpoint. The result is 0.00 mag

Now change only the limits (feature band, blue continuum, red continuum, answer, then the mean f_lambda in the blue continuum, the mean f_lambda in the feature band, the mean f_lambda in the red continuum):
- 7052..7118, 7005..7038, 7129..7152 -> 0.00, 9.69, 9.53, 9.42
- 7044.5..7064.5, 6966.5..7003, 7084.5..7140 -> 0.00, 9.77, 9.61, 9.47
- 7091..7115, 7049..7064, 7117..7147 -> 0.00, 9.58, 9.5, 9.44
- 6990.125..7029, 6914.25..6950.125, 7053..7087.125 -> 0.00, 9.89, 9.72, 9.56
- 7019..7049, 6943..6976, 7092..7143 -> 0.00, 9.83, 9.66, 9.47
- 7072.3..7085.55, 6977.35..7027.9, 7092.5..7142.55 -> 0.00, 9.72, 9.57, 9.47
